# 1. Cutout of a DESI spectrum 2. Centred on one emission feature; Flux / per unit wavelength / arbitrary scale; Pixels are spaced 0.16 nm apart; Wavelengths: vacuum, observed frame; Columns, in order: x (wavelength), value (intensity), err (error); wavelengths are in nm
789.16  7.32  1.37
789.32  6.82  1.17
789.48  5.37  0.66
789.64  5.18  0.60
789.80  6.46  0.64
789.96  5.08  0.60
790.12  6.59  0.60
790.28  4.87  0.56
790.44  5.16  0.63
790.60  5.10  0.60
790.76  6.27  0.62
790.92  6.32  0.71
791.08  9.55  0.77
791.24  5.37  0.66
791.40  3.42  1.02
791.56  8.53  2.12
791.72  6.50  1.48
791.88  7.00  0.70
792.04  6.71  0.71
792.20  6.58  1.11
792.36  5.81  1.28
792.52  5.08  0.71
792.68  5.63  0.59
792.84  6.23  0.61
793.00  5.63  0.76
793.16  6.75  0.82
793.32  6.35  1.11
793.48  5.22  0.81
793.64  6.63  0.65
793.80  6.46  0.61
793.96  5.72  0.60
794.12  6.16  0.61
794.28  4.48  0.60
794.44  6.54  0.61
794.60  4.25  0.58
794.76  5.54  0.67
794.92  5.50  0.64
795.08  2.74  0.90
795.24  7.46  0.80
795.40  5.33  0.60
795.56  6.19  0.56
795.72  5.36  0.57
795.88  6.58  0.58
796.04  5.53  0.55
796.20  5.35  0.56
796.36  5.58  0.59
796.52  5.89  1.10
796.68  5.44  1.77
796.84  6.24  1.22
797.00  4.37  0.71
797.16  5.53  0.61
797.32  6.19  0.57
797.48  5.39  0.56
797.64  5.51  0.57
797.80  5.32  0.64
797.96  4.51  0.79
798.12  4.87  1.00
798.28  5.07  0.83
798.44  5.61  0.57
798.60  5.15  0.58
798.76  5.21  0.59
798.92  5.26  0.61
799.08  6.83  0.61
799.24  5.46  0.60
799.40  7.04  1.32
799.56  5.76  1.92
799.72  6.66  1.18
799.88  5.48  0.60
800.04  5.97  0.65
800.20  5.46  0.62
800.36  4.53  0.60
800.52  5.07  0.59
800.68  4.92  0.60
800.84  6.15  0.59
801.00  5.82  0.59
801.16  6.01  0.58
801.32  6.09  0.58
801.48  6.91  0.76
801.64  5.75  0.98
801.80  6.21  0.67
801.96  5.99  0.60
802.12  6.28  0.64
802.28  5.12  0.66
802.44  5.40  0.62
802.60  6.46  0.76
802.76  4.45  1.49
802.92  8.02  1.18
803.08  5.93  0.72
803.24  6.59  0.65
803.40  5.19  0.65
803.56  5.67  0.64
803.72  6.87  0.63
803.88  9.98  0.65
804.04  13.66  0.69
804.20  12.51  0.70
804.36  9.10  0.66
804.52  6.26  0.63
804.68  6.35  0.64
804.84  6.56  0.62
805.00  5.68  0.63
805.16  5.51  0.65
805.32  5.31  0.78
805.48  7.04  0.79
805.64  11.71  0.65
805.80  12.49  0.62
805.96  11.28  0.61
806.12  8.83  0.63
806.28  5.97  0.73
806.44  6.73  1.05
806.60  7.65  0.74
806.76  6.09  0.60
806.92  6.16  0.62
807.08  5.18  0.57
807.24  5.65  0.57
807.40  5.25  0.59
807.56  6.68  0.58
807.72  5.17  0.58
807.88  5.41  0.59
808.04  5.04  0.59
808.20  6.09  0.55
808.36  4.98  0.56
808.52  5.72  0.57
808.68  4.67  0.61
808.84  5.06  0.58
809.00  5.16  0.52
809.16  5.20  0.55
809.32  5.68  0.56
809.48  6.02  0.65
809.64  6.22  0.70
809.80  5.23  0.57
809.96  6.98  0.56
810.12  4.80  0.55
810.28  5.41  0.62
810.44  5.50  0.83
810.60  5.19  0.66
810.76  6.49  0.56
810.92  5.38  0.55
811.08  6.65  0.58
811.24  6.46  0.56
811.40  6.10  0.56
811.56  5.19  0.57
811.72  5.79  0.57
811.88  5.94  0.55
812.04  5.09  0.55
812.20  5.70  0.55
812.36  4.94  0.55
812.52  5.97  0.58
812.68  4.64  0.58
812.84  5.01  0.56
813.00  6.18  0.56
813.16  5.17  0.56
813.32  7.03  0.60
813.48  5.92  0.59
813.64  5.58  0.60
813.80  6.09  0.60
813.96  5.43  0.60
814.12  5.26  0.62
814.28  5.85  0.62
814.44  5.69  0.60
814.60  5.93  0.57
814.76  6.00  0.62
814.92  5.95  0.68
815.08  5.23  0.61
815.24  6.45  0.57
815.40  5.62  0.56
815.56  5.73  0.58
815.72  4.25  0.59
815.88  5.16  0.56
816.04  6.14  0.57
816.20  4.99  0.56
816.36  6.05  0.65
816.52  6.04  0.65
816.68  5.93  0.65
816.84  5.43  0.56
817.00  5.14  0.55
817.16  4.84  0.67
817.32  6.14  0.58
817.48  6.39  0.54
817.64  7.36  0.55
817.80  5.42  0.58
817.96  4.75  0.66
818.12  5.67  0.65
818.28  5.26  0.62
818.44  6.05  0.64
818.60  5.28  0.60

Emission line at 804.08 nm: [S II] 6716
